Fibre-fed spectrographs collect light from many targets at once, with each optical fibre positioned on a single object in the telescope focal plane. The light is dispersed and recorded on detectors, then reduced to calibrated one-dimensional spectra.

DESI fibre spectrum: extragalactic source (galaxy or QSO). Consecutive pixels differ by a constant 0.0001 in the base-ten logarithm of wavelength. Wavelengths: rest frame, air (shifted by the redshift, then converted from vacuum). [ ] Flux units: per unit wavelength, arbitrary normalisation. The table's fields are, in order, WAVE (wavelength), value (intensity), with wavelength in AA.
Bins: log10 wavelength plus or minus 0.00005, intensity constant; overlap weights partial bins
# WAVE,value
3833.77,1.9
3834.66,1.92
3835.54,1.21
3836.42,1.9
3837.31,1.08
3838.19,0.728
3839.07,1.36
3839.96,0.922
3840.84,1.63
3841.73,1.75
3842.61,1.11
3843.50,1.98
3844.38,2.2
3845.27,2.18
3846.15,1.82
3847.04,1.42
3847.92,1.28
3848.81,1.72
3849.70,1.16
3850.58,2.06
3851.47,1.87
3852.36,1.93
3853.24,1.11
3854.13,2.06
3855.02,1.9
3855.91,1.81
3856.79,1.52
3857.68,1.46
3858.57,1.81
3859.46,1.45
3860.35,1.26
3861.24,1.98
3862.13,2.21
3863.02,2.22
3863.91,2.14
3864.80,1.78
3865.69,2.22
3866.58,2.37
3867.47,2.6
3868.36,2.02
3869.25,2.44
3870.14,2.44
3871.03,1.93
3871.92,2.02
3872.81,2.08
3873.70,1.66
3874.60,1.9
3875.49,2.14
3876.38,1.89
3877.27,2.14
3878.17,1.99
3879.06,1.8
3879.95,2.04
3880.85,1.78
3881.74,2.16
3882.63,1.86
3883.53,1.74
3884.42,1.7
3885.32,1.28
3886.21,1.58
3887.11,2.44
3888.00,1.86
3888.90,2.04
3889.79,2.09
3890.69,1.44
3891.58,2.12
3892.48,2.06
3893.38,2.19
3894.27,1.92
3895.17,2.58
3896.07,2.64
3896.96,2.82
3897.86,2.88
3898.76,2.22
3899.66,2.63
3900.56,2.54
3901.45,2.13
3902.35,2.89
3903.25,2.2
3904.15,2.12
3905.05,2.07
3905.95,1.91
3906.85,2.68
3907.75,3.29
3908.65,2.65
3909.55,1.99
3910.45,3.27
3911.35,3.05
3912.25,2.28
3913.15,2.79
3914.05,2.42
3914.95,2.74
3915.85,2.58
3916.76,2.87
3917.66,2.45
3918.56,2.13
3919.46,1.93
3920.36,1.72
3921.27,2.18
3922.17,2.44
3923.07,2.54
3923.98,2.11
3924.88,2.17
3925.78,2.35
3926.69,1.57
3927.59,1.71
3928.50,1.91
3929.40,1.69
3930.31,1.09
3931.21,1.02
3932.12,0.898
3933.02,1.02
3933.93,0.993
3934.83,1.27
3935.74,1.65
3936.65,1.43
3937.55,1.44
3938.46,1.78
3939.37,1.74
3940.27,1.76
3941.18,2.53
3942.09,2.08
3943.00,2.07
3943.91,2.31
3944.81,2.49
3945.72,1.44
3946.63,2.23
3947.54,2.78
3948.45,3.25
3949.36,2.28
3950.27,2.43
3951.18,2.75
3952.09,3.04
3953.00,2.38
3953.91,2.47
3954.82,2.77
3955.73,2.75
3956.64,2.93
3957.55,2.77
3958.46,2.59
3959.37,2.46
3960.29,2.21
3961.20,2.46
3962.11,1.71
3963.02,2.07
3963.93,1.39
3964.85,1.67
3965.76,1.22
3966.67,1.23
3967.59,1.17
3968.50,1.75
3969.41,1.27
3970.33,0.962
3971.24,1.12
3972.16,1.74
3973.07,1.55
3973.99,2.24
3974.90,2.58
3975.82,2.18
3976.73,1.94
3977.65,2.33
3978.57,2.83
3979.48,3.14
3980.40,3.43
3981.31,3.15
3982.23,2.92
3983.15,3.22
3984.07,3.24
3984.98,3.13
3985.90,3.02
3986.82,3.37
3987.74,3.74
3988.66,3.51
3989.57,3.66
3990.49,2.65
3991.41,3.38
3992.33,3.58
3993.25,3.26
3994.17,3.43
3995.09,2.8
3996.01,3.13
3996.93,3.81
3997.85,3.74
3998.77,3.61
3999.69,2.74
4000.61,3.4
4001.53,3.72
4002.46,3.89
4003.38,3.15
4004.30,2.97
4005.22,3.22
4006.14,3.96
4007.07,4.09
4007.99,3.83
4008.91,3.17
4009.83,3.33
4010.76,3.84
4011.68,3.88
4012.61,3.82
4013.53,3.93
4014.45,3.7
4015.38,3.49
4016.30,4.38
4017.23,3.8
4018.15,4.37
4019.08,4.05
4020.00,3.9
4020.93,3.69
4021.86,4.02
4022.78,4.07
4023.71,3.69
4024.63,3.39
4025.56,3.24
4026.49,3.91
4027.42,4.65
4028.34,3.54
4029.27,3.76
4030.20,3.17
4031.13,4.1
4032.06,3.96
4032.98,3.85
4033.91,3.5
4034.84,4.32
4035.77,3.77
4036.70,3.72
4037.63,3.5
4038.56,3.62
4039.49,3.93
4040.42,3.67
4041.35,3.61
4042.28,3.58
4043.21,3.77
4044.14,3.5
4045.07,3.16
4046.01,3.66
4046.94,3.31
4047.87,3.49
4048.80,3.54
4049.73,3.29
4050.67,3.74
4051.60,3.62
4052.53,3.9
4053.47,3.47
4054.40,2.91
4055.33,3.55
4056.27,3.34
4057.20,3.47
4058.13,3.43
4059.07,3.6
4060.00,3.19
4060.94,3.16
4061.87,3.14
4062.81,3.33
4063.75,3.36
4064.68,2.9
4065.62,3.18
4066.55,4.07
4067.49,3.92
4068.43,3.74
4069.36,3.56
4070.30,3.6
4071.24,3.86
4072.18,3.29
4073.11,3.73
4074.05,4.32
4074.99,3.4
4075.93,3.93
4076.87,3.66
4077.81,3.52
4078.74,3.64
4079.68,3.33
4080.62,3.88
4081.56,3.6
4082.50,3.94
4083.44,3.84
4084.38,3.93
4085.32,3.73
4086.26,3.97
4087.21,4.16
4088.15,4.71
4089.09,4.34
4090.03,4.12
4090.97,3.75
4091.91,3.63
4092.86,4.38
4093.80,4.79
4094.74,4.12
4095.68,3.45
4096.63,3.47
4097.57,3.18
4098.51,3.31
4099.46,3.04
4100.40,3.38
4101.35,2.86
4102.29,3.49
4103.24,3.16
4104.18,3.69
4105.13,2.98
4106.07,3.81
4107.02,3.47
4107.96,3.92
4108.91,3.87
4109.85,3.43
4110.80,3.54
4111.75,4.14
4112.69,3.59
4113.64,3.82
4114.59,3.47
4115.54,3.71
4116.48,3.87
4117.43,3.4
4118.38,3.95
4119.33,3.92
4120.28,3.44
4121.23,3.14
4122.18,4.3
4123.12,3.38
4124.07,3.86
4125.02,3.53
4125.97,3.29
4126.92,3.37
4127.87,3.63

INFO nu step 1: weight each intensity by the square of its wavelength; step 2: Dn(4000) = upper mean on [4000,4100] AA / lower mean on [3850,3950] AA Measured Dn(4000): 1.92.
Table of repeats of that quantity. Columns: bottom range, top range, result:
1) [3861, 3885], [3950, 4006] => 1.39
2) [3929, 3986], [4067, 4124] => 1.88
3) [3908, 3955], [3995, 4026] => 1.78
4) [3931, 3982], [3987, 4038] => 1.82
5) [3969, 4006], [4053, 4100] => 1.30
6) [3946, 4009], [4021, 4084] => 1.37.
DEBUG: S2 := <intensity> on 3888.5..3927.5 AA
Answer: 2.36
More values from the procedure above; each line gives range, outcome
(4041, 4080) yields 3.52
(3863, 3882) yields 2.08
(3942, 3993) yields 2.45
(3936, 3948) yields 2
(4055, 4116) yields 3.64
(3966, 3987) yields 2.3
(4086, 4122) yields 3.7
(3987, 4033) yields 3.64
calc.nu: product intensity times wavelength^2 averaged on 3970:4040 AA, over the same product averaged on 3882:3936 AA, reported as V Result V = 1.67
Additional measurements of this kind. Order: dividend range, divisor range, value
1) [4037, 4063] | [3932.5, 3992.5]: 1.58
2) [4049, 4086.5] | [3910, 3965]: 1.77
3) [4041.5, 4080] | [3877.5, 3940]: 1.83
